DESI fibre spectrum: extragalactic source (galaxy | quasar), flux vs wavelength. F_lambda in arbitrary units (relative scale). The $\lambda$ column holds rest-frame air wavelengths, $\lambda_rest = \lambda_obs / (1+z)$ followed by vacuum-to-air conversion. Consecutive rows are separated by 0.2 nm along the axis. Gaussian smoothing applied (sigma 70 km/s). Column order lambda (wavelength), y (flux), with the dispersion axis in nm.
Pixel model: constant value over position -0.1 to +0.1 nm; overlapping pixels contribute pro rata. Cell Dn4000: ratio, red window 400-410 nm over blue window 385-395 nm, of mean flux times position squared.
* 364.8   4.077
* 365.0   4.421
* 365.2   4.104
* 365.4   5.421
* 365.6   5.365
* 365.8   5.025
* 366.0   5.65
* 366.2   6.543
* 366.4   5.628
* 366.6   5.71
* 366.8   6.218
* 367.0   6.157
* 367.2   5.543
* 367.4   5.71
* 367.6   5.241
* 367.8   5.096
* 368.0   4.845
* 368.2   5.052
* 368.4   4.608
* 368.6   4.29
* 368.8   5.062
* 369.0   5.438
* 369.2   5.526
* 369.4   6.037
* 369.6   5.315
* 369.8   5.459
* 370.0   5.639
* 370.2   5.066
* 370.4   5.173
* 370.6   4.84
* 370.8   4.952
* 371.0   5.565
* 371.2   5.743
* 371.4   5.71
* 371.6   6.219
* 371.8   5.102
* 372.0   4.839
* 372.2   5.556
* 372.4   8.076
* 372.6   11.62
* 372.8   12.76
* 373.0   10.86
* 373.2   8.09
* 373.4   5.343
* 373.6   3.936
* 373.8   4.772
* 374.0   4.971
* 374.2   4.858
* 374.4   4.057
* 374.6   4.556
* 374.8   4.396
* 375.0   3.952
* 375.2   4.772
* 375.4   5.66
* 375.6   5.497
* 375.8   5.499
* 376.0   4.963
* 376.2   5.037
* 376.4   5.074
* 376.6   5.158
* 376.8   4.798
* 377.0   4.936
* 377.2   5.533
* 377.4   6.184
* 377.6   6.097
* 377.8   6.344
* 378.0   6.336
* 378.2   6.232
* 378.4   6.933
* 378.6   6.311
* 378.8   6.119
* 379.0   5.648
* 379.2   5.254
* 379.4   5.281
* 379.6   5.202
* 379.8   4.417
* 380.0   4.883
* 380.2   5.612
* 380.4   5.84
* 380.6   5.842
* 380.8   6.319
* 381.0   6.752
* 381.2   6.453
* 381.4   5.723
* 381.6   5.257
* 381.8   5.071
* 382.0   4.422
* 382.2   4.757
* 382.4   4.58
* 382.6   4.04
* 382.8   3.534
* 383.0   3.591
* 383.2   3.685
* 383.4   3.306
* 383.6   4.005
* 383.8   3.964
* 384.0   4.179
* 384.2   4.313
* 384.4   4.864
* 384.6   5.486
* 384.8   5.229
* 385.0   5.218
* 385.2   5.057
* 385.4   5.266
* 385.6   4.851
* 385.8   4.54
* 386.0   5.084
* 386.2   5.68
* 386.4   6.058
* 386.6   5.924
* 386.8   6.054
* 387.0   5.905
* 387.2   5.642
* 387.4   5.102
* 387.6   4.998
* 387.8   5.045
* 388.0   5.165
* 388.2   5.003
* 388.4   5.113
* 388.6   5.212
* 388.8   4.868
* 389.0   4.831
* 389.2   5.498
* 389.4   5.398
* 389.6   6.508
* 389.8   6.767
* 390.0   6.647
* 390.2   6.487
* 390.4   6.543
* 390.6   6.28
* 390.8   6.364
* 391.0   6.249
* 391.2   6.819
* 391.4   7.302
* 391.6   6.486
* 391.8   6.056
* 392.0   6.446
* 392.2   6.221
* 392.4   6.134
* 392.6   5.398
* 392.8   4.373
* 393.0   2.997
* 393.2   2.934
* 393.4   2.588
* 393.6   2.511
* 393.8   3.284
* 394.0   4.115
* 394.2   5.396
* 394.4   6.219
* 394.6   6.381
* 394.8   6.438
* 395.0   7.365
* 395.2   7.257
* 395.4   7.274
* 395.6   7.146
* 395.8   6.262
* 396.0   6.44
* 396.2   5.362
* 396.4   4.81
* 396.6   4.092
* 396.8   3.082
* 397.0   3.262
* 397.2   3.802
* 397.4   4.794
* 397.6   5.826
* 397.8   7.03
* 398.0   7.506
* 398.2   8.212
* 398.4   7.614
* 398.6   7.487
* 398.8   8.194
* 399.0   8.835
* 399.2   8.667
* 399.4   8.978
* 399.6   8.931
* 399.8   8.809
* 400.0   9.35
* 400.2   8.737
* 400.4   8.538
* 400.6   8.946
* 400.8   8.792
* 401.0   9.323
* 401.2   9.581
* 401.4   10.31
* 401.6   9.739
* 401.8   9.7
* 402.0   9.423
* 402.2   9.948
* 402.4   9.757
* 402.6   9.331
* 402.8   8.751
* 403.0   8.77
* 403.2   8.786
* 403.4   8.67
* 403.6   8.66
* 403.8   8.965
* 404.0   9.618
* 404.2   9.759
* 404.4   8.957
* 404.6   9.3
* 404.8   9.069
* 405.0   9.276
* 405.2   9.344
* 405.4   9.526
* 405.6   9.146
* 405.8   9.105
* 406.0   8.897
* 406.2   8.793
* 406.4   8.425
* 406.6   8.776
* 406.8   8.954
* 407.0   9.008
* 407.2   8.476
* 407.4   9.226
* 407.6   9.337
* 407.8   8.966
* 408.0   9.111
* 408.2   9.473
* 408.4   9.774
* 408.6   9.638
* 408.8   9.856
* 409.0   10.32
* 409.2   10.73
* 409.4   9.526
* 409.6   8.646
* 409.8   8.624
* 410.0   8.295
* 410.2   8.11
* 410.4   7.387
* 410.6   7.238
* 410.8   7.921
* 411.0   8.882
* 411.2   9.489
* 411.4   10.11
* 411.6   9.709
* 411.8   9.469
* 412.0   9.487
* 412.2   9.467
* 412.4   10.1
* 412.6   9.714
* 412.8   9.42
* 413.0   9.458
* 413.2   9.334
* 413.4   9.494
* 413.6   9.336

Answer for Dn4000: 1.83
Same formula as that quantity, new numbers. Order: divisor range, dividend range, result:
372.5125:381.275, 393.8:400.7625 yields 1.28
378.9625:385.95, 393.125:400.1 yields 1.36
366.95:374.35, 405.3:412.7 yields 1.88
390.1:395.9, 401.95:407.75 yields 1.69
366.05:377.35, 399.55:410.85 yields 1.91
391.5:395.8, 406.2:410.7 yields 1.79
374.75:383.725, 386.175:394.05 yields 1.10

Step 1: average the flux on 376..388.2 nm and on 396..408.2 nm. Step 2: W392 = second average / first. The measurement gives 1.59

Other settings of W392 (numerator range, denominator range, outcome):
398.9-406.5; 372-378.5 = 1.52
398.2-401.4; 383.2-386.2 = 1.87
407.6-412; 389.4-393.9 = 1.65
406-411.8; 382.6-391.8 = 1.69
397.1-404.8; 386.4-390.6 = 1.52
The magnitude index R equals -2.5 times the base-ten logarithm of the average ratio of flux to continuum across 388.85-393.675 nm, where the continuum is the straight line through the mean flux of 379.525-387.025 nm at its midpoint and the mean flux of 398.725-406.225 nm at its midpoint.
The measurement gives 0.19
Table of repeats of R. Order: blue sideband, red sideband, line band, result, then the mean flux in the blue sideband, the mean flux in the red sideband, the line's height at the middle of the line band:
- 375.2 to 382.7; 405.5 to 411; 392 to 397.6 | 0.41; 5.51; 8.95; 7.37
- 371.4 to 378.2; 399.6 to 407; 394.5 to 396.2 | 0.22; 5.94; 9.16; 8.26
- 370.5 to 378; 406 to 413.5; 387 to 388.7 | 0.34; 5.85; 9.15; 7.12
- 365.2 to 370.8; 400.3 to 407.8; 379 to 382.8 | 0.26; 5.36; 9.16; 6.72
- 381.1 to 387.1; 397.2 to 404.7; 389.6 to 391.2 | -0.04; 4.87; 8.65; 6.28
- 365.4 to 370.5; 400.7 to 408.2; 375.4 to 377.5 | 0.19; 5.42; 9.18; 6.29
